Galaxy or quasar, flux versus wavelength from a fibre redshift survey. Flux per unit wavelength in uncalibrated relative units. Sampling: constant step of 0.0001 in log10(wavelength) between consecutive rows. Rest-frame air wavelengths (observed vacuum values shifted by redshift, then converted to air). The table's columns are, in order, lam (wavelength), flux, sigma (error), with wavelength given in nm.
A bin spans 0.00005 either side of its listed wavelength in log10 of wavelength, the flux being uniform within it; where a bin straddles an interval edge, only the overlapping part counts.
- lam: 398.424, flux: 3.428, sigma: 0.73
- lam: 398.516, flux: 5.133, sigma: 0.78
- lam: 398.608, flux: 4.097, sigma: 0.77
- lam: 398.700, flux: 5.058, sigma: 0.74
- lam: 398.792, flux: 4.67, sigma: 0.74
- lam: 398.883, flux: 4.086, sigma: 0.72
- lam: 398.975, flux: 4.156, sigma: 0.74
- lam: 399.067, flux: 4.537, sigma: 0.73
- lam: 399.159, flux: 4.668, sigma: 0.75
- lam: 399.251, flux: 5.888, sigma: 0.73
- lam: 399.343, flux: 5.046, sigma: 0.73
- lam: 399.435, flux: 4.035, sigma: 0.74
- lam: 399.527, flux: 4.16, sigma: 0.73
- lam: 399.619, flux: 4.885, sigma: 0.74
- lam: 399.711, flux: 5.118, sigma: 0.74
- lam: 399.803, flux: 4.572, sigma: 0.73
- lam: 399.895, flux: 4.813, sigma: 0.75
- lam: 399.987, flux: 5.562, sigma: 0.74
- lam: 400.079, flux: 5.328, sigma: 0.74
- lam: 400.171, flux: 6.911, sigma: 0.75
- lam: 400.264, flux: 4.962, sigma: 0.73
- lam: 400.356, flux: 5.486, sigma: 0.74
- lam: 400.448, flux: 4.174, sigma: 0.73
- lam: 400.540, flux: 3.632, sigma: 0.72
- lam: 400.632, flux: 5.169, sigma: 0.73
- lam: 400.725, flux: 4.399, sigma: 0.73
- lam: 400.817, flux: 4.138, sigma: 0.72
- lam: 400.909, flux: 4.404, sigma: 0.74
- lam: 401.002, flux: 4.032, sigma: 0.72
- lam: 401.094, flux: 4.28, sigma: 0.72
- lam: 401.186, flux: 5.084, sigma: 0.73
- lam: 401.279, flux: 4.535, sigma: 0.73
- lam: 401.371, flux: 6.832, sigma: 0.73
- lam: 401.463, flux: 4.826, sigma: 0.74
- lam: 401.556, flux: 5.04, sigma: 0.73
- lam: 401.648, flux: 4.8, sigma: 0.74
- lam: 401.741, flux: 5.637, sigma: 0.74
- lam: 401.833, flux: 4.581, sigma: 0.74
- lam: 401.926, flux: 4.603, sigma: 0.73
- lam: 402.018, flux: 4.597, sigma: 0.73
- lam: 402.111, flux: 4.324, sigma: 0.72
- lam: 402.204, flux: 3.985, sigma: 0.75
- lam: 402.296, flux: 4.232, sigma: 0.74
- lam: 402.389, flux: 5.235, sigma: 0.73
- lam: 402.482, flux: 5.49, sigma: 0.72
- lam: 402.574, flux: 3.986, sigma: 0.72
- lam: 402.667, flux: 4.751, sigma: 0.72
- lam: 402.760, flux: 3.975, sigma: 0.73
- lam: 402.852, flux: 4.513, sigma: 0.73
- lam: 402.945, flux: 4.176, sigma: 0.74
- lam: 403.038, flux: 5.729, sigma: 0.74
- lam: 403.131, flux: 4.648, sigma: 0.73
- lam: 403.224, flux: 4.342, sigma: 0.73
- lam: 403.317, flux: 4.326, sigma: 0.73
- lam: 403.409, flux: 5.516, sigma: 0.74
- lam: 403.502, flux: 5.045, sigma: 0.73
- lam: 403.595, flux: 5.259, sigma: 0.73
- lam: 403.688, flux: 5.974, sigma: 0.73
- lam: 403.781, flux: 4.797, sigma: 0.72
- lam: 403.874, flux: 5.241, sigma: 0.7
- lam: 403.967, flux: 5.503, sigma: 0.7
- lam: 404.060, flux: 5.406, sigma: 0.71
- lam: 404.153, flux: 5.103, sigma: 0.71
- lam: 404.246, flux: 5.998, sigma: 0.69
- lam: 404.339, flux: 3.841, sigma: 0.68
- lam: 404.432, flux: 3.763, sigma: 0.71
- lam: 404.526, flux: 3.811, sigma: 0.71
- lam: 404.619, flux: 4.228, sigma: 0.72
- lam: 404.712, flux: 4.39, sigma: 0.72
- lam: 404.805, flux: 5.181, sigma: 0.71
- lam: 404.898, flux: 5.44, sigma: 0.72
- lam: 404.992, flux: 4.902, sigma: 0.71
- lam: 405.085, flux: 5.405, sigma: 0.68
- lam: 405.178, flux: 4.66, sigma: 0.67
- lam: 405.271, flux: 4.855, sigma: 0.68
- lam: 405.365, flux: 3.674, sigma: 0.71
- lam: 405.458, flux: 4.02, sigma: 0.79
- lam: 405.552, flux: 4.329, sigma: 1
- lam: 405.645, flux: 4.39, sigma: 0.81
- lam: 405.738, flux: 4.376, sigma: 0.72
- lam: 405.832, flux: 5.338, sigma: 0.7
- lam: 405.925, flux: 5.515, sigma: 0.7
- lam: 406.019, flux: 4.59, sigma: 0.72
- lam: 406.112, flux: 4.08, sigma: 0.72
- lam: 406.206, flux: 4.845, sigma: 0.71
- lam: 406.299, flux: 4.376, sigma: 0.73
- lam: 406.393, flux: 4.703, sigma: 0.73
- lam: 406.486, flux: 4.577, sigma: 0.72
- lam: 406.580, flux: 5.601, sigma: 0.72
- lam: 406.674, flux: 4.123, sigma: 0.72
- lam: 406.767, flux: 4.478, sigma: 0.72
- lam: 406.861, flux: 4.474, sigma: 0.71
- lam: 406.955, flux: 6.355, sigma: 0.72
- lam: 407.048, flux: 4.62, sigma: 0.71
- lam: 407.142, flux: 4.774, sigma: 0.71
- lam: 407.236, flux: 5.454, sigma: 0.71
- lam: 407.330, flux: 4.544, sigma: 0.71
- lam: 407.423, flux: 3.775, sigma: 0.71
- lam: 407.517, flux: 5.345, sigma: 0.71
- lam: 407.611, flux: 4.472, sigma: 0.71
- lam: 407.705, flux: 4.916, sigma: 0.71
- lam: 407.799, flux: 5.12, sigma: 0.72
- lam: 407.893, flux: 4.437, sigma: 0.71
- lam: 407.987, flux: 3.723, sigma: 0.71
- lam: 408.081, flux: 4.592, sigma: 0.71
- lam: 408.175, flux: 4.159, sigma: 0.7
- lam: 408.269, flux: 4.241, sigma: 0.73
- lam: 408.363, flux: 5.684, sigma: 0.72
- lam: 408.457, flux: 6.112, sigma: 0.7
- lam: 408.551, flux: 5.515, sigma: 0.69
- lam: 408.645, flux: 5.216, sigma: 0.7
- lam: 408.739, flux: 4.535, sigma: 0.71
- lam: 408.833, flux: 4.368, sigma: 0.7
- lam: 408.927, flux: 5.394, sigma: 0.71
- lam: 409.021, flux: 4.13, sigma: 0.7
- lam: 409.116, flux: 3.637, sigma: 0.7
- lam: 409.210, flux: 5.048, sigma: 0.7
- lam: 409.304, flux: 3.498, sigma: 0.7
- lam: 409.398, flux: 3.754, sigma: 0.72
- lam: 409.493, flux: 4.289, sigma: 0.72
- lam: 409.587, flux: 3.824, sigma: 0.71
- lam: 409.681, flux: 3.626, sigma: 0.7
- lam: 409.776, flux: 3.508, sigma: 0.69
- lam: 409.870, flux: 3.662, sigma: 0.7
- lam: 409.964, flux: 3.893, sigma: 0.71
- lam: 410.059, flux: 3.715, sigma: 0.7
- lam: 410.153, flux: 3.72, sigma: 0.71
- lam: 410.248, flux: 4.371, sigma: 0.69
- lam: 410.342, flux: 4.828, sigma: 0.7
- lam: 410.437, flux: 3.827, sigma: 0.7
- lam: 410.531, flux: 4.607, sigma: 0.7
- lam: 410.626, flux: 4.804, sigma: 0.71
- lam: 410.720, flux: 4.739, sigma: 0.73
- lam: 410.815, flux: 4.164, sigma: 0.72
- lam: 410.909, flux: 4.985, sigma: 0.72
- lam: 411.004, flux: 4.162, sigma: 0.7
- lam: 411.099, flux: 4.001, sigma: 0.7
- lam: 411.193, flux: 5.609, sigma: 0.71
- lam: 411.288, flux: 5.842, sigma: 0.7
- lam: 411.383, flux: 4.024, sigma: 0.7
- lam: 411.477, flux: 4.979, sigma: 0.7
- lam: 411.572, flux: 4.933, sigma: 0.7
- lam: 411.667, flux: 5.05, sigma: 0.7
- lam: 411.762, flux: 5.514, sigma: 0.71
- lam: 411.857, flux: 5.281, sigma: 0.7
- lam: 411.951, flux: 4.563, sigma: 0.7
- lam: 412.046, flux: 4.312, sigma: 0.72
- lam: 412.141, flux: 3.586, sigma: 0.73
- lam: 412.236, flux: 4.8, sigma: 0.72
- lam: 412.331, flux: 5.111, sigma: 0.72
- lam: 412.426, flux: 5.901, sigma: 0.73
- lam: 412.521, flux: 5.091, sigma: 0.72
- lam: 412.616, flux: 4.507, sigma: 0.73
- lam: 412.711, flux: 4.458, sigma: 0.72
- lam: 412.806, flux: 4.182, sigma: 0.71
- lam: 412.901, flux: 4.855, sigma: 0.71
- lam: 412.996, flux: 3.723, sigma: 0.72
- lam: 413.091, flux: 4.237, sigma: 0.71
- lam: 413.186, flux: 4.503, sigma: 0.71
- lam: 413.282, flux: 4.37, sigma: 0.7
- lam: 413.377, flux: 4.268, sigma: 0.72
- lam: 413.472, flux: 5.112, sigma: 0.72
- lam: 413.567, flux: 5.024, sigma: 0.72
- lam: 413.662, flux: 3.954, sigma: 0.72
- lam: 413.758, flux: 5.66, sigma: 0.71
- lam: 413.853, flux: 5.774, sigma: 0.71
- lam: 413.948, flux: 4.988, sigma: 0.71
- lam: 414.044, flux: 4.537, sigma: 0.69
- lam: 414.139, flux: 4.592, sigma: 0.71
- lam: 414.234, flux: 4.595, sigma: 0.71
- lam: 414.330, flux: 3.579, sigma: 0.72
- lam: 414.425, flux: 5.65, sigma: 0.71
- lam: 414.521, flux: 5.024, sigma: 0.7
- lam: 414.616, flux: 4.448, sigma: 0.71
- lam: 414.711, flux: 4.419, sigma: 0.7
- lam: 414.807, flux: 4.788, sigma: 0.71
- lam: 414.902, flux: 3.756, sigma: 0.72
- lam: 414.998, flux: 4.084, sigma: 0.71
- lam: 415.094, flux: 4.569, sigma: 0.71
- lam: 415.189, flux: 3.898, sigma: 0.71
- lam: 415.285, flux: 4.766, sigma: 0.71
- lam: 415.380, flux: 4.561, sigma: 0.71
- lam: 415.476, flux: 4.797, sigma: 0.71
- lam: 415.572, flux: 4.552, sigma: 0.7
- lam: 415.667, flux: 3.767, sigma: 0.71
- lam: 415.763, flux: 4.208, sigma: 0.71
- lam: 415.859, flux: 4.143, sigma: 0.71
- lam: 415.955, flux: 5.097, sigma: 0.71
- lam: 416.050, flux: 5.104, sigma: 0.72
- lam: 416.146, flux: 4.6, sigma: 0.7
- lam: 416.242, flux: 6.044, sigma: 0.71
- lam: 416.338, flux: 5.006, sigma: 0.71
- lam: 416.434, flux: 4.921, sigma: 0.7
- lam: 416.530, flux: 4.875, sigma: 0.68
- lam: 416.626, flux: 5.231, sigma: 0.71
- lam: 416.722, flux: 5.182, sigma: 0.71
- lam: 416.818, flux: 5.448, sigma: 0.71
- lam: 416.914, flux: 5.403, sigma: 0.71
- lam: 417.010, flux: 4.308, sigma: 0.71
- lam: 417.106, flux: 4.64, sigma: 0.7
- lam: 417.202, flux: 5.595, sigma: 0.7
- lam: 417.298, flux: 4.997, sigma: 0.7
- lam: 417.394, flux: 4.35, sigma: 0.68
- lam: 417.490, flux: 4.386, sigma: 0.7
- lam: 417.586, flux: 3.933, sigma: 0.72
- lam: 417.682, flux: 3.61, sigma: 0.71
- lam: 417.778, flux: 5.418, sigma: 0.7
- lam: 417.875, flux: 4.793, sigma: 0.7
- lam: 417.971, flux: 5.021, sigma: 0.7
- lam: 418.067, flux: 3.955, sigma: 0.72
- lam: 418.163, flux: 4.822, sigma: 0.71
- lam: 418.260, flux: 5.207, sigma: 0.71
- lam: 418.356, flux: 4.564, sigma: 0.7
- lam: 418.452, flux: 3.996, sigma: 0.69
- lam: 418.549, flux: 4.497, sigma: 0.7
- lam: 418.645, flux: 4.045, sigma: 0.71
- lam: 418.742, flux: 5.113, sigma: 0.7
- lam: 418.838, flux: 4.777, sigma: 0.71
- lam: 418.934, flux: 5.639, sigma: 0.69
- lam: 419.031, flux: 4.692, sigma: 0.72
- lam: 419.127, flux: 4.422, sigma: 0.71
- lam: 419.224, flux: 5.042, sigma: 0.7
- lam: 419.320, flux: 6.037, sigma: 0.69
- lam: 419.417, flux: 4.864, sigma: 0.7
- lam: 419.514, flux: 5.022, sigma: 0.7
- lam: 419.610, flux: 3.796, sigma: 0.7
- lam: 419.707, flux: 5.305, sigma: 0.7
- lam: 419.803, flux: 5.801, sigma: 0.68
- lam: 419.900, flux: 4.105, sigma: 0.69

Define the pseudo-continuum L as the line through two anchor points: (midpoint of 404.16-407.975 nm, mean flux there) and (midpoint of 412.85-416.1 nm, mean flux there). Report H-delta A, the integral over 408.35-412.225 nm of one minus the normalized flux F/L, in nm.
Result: 0.10 nm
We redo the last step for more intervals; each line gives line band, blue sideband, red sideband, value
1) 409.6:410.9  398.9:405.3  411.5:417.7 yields 0.168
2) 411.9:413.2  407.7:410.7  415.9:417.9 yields 0.014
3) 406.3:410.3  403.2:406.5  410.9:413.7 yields 0.185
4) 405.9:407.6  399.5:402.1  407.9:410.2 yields -0.112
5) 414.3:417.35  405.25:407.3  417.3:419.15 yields -0.076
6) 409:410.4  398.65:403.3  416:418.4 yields 0.247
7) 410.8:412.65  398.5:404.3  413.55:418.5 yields -0.035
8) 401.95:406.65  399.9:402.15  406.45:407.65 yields 0.110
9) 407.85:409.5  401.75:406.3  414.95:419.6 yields 0.054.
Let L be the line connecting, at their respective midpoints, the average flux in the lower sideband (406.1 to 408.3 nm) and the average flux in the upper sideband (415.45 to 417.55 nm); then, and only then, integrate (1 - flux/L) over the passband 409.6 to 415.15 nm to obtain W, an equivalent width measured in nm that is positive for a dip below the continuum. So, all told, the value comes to 0.24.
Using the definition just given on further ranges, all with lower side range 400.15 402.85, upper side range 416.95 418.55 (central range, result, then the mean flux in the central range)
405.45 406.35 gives 0.017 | 4.61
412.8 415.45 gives 0.032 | 4.58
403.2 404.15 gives -0.088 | 5.16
